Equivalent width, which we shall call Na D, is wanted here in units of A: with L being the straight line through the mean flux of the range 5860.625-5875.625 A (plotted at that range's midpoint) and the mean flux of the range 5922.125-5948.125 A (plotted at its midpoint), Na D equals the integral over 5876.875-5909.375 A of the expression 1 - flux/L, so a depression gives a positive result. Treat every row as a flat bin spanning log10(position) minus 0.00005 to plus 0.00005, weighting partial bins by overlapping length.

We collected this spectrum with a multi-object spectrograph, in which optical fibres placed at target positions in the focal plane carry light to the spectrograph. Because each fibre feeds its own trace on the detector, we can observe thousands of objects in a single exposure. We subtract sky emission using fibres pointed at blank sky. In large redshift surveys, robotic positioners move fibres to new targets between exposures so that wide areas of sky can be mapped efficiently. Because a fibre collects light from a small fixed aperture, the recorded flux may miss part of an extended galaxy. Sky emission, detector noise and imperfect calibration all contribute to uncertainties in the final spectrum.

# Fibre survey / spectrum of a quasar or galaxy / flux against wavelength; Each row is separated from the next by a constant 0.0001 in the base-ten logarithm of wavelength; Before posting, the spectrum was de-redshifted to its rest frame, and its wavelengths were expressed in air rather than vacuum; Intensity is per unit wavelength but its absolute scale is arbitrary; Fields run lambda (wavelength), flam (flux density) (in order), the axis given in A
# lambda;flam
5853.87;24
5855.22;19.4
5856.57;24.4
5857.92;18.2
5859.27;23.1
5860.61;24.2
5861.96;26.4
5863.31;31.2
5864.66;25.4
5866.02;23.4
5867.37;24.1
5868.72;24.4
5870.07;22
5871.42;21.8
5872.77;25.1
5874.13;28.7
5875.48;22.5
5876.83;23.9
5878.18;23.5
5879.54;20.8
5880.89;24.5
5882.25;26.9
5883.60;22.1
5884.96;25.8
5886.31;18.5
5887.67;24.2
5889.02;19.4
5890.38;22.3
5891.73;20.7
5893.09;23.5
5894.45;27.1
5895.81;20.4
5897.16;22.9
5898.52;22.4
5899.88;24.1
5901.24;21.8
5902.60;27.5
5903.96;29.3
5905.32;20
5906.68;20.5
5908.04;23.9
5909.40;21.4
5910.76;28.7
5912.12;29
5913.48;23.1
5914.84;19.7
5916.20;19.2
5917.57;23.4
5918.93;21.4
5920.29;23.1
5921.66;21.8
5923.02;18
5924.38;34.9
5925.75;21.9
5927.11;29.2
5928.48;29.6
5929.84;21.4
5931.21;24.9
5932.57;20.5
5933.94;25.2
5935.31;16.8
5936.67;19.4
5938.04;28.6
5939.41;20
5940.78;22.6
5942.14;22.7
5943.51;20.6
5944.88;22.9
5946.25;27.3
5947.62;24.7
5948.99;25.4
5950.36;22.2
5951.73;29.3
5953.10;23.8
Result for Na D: 1.9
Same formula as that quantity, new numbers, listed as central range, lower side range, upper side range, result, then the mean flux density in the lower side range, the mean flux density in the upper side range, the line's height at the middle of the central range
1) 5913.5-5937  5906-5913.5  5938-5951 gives 1.02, 24.6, 23.5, 24.1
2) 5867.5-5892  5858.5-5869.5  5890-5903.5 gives 1.10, 25.2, 23.4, 24.3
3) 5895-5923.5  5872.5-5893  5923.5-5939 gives 1.16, 23.2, 24.6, 24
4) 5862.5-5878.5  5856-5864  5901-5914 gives -0.06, 24.6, 24.6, 24.6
